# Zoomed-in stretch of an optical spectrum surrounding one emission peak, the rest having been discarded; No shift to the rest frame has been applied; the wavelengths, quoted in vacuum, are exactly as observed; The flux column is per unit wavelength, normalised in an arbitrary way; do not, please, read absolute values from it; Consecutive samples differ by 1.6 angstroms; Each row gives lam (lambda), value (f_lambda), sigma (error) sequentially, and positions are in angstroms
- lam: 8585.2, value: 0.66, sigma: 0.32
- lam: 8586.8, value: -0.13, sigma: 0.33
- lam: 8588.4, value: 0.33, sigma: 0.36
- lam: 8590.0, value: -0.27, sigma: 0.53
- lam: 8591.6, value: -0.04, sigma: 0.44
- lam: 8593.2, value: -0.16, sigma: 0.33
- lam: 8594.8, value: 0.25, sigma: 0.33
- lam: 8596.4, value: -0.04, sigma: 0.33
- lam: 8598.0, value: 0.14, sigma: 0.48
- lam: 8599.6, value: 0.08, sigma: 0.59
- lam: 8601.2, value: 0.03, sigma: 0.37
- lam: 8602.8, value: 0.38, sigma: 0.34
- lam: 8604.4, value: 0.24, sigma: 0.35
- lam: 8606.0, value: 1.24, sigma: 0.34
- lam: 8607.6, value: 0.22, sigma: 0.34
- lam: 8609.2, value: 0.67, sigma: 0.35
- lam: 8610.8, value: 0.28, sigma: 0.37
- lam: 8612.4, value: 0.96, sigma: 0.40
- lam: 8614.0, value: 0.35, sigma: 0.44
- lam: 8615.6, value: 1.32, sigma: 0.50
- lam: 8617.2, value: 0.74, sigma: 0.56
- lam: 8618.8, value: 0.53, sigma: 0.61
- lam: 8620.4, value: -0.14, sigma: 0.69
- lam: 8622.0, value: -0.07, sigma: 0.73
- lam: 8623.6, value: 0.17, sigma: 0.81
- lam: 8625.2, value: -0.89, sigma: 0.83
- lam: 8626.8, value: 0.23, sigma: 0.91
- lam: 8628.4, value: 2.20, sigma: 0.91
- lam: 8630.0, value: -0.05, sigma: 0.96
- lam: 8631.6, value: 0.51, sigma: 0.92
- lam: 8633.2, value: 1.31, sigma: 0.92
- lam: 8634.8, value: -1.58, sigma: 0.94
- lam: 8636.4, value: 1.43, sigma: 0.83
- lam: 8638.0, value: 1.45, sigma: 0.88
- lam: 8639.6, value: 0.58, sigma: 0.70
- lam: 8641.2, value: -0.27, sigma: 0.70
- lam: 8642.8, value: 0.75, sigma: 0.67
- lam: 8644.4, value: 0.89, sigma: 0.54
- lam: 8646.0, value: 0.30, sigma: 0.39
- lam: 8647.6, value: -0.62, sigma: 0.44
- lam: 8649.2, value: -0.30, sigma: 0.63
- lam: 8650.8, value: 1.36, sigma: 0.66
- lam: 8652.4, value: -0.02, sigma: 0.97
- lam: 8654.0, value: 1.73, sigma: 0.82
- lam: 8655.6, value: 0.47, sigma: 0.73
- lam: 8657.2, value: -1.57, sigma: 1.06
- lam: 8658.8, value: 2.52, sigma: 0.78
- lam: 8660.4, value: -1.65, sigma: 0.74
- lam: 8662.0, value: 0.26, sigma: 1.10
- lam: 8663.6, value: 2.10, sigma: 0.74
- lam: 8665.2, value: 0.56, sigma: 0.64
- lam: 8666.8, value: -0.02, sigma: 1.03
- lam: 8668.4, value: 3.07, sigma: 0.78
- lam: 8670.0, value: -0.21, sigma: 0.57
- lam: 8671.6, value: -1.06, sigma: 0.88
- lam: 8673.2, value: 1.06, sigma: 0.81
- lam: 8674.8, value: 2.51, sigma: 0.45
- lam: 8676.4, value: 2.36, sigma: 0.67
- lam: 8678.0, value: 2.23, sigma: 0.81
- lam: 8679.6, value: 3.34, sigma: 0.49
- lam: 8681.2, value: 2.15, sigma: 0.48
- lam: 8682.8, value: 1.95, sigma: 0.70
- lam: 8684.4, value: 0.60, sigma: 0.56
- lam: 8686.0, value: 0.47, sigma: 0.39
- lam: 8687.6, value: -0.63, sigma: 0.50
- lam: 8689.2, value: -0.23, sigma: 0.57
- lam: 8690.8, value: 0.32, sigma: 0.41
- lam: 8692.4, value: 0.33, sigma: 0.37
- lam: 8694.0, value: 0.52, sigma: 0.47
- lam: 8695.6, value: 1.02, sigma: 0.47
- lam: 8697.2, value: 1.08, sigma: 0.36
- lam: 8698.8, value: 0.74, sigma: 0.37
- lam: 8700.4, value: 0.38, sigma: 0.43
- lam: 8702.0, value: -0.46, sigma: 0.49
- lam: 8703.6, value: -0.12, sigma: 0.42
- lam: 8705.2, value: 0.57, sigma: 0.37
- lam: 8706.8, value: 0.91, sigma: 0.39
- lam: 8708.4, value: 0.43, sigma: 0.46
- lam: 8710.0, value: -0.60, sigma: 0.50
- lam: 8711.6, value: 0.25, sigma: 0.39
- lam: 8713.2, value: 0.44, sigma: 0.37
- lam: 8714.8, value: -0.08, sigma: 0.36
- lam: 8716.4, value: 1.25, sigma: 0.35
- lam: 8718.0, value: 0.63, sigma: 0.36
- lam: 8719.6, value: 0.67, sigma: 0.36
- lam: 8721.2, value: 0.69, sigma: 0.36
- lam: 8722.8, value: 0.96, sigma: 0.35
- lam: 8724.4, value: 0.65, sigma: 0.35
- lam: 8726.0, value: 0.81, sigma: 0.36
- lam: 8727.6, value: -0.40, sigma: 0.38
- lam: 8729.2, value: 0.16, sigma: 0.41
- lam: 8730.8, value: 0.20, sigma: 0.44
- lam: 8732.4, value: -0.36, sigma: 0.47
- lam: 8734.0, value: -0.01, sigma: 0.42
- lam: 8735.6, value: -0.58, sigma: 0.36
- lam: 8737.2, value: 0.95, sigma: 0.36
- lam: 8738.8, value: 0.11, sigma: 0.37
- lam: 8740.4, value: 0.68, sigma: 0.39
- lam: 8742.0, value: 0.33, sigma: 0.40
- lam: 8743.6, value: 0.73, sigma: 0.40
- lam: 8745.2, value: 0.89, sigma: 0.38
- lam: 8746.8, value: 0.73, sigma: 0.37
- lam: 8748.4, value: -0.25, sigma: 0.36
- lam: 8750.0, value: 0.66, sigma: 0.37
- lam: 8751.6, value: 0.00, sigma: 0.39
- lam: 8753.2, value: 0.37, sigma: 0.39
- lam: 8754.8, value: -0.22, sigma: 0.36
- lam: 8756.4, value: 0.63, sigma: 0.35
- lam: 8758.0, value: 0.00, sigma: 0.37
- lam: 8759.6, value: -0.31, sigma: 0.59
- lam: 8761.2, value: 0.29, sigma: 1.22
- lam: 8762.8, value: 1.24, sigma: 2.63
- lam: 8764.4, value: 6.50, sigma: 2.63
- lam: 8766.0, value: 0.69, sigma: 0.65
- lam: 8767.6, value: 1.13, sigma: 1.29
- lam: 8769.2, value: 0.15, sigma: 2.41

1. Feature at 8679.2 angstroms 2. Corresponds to H-beta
